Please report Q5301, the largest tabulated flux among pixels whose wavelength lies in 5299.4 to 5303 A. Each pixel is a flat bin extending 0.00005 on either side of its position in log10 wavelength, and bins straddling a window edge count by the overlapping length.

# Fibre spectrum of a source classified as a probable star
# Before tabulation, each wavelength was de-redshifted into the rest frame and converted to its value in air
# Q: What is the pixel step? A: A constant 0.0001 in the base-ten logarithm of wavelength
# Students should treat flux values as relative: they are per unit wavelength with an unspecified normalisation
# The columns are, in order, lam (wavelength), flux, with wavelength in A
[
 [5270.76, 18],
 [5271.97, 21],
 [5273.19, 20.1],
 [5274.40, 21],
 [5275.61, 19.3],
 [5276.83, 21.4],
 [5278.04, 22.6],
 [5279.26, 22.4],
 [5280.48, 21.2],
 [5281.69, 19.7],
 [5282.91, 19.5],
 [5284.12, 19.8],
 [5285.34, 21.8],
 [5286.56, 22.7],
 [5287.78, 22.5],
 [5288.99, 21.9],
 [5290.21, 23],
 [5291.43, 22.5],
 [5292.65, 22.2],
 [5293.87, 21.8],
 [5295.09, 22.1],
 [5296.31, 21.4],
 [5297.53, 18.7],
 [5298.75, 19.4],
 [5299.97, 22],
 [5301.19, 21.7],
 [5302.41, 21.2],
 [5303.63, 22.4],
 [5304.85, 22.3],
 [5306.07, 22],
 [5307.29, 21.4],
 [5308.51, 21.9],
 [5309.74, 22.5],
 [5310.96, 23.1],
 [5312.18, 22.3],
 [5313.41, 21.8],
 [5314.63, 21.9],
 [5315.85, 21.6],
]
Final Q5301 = 22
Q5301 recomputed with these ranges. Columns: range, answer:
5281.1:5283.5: 19.7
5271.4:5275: 21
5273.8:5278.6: 22.6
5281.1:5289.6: 22.7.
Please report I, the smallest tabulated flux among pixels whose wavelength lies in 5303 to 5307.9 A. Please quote 21.4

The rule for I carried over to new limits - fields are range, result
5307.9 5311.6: 21.9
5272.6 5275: 20.1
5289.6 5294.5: 21.8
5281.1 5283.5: 19.5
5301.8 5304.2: 21.2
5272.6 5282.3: 19.3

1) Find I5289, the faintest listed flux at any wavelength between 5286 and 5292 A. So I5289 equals 21.9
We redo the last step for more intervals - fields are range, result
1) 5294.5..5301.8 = 18.7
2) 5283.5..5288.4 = 19.8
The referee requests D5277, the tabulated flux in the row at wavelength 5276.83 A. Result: 21.4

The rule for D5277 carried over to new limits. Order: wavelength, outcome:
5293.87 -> 21.8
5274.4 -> 21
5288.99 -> 21.9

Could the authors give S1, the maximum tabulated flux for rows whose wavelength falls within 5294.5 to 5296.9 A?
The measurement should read 22.1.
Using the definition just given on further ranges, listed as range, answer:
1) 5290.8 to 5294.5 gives 22.5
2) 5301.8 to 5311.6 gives 23.1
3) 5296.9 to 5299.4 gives 19.4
